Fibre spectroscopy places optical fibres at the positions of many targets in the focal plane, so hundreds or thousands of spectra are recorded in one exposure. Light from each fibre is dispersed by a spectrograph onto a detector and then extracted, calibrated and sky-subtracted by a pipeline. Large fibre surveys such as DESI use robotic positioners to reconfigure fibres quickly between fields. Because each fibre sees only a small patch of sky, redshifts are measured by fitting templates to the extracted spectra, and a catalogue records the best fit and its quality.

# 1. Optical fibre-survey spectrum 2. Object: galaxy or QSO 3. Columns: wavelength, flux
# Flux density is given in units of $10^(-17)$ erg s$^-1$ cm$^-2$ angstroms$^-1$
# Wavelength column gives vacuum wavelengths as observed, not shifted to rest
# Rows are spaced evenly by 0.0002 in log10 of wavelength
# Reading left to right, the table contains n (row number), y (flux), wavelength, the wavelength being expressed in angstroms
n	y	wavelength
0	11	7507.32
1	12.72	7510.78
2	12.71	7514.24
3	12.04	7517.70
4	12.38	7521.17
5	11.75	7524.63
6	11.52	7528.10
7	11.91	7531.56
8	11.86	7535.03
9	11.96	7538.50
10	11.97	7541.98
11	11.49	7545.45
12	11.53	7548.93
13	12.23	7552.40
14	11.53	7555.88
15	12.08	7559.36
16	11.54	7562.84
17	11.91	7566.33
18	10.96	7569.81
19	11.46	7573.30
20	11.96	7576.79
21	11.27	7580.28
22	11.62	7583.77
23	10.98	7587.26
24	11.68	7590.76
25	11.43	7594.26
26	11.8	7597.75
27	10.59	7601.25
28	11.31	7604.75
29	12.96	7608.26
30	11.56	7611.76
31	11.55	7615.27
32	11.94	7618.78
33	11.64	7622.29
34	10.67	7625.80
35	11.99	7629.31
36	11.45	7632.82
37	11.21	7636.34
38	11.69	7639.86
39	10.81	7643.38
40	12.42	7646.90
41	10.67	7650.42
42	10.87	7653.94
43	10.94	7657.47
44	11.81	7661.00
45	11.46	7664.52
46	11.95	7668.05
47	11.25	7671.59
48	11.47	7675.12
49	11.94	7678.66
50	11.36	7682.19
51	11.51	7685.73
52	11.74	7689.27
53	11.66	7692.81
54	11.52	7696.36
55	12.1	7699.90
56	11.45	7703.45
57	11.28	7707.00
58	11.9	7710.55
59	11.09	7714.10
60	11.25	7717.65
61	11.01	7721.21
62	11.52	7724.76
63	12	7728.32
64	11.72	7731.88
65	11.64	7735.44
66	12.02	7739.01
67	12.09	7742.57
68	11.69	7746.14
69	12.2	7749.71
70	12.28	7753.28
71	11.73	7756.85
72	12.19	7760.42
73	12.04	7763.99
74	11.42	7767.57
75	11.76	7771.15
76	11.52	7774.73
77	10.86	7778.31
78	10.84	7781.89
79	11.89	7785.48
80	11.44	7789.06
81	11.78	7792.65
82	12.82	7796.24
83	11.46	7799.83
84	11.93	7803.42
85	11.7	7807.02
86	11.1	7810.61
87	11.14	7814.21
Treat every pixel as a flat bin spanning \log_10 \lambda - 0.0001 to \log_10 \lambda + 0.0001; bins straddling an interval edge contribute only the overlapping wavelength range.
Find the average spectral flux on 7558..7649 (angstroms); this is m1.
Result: 11.6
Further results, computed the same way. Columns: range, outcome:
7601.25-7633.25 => 11.6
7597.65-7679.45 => 11.5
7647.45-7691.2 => 11.4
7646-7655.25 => 11.2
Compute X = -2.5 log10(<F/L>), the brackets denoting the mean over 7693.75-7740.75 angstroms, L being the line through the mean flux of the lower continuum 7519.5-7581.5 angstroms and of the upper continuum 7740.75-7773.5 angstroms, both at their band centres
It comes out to 0.029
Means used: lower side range 11.7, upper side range 11.9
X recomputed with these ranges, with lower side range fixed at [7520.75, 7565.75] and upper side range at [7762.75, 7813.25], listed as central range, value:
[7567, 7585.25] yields 0.03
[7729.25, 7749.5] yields -0.02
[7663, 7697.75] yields 0.01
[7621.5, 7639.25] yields 0.03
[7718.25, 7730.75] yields 0.01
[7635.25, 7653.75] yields 0.04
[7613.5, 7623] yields 0.00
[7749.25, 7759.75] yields -0.04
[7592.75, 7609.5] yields 0.02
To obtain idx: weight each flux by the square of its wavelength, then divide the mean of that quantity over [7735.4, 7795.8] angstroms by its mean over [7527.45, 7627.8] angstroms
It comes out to 1.06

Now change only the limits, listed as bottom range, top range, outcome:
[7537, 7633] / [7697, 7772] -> 1.05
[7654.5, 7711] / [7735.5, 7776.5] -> 1.05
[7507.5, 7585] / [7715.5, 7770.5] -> 1.05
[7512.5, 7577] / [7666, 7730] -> 1.02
